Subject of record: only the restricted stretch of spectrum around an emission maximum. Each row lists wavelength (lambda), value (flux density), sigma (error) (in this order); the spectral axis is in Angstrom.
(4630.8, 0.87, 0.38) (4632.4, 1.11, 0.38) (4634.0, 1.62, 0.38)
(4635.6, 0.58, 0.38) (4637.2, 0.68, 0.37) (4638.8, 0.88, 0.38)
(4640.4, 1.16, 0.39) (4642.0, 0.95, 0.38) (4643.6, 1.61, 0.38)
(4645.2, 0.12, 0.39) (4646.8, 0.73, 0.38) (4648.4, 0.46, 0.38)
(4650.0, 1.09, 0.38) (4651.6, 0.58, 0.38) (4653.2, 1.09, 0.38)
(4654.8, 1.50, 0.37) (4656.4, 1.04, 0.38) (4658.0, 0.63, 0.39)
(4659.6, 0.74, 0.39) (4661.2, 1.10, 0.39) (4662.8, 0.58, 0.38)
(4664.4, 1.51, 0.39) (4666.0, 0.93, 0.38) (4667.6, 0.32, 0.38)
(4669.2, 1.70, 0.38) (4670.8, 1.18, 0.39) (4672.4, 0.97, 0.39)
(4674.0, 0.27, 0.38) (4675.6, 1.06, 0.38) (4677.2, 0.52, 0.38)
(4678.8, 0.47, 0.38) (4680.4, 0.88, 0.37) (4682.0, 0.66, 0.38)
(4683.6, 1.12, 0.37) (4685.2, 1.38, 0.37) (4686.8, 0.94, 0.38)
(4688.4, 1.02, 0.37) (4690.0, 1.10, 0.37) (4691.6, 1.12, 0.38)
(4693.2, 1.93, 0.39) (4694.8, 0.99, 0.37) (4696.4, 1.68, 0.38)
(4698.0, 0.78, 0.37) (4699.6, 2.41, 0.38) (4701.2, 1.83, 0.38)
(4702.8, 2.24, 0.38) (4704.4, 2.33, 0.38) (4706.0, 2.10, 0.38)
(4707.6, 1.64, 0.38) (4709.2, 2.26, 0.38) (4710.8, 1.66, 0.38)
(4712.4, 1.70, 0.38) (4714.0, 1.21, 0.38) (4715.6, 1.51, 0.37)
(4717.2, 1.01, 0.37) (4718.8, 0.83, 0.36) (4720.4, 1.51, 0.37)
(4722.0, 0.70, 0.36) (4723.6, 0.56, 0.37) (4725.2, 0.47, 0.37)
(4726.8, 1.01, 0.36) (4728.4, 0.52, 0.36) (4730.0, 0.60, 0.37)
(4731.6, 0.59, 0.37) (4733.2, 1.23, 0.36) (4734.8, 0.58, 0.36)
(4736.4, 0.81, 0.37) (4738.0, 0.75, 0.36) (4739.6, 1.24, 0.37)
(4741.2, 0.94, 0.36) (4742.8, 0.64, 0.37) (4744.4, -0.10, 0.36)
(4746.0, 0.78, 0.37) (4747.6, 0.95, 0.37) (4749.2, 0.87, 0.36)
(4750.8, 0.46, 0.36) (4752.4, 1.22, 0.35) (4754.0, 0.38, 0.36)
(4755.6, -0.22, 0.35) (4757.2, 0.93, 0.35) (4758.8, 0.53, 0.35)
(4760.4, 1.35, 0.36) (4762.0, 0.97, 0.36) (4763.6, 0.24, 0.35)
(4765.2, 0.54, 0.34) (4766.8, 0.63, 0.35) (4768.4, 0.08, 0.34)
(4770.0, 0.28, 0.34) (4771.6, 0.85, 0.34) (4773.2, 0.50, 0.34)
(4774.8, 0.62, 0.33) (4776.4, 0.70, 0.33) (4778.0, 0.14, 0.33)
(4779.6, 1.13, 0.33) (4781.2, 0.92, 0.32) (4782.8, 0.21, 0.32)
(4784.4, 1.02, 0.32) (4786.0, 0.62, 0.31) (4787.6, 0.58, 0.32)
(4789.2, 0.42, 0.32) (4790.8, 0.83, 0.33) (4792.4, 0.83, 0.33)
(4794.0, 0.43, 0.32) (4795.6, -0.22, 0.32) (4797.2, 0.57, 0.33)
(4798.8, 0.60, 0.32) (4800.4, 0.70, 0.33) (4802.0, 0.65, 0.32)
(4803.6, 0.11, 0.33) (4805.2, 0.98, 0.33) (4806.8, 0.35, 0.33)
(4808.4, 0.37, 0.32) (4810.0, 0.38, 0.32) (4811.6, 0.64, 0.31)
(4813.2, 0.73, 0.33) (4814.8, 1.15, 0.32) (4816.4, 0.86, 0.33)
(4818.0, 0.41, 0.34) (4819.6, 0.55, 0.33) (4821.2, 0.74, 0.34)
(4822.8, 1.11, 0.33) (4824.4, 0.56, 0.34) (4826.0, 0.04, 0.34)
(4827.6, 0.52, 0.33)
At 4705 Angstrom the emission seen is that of Mg II 2798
